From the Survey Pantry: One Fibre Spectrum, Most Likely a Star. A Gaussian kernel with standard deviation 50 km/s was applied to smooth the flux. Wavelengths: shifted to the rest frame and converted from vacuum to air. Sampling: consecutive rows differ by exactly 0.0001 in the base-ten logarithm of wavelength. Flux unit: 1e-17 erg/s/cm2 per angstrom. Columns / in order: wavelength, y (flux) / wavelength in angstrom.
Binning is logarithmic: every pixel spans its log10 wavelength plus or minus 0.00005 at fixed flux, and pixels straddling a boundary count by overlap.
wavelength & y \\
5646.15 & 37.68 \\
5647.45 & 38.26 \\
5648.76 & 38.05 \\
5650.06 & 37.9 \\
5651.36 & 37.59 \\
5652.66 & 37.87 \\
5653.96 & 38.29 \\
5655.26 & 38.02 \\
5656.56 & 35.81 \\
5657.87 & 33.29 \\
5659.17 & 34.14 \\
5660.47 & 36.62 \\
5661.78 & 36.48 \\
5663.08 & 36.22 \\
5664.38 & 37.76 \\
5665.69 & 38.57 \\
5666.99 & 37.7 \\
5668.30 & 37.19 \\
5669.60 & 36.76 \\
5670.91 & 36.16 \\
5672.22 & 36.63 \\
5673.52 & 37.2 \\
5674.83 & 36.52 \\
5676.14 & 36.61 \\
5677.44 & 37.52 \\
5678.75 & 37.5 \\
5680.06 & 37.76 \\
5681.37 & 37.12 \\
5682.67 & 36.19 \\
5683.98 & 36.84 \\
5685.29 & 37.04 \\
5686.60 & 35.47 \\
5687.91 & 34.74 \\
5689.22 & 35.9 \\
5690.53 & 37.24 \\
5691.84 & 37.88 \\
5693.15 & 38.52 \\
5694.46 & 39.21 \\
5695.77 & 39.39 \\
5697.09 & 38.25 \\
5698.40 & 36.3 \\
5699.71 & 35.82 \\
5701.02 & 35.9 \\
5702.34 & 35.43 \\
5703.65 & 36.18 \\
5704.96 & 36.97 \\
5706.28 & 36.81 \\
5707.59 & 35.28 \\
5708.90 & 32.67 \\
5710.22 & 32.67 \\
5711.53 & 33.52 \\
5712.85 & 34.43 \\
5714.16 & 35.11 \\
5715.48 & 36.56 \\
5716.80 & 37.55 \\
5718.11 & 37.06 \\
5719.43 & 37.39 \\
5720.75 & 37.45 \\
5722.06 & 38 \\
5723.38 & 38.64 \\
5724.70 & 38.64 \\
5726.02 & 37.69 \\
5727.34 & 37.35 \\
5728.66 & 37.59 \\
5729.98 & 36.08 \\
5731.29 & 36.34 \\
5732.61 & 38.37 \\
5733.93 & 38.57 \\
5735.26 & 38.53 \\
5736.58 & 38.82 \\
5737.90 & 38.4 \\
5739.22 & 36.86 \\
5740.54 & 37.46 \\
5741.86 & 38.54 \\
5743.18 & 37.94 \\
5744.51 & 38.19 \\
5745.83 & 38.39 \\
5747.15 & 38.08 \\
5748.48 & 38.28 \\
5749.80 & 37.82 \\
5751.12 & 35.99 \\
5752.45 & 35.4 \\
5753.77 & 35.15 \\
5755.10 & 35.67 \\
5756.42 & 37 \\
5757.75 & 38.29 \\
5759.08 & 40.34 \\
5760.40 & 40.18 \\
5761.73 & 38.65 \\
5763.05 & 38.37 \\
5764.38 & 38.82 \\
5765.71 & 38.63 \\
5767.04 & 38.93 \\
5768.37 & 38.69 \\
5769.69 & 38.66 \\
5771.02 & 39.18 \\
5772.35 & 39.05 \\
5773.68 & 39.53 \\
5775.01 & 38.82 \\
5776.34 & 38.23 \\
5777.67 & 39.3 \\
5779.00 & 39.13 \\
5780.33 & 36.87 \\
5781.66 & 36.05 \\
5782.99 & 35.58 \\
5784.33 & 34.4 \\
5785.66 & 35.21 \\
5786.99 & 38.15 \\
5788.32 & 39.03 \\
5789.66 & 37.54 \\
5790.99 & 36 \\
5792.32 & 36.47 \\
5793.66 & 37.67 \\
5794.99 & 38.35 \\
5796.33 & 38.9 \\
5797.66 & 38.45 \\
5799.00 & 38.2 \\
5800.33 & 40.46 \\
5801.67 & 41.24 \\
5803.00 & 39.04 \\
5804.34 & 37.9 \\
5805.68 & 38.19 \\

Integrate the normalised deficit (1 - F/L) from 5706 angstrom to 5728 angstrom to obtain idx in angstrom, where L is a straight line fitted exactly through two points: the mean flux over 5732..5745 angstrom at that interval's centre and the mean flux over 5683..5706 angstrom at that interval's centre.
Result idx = 0.7 angstrom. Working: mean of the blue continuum 36.9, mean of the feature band 36.3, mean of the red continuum 38.1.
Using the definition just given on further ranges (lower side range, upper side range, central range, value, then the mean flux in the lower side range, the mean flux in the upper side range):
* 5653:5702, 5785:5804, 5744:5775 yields -0.3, 36.9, 38.2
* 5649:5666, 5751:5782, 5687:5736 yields 1.0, 36.8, 38.2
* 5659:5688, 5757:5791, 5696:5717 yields 0.9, 36.8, 38.2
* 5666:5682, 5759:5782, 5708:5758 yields 1.5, 37.1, 38.8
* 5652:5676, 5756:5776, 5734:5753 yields 0.3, 36.7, 38.9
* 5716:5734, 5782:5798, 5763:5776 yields -0.6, 37.6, 37.1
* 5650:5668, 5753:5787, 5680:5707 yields 0.2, 36.9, 37.9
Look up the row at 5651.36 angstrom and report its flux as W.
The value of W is 37.59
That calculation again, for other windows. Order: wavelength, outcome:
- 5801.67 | 41.24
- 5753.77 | 35.15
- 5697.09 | 38.25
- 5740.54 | 37.46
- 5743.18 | 37.94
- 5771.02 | 39.18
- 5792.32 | 36.47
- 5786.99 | 38.15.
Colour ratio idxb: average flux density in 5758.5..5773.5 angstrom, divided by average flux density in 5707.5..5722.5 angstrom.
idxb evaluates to 1.10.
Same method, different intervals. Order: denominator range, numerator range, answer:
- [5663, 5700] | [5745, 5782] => 1.03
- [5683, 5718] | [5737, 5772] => 1.05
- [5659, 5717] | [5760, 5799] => 1.04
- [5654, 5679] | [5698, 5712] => 0.96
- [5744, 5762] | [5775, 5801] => 1.00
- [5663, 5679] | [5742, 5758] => 1.00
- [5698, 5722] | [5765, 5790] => 1.06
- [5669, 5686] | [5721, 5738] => 1.03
